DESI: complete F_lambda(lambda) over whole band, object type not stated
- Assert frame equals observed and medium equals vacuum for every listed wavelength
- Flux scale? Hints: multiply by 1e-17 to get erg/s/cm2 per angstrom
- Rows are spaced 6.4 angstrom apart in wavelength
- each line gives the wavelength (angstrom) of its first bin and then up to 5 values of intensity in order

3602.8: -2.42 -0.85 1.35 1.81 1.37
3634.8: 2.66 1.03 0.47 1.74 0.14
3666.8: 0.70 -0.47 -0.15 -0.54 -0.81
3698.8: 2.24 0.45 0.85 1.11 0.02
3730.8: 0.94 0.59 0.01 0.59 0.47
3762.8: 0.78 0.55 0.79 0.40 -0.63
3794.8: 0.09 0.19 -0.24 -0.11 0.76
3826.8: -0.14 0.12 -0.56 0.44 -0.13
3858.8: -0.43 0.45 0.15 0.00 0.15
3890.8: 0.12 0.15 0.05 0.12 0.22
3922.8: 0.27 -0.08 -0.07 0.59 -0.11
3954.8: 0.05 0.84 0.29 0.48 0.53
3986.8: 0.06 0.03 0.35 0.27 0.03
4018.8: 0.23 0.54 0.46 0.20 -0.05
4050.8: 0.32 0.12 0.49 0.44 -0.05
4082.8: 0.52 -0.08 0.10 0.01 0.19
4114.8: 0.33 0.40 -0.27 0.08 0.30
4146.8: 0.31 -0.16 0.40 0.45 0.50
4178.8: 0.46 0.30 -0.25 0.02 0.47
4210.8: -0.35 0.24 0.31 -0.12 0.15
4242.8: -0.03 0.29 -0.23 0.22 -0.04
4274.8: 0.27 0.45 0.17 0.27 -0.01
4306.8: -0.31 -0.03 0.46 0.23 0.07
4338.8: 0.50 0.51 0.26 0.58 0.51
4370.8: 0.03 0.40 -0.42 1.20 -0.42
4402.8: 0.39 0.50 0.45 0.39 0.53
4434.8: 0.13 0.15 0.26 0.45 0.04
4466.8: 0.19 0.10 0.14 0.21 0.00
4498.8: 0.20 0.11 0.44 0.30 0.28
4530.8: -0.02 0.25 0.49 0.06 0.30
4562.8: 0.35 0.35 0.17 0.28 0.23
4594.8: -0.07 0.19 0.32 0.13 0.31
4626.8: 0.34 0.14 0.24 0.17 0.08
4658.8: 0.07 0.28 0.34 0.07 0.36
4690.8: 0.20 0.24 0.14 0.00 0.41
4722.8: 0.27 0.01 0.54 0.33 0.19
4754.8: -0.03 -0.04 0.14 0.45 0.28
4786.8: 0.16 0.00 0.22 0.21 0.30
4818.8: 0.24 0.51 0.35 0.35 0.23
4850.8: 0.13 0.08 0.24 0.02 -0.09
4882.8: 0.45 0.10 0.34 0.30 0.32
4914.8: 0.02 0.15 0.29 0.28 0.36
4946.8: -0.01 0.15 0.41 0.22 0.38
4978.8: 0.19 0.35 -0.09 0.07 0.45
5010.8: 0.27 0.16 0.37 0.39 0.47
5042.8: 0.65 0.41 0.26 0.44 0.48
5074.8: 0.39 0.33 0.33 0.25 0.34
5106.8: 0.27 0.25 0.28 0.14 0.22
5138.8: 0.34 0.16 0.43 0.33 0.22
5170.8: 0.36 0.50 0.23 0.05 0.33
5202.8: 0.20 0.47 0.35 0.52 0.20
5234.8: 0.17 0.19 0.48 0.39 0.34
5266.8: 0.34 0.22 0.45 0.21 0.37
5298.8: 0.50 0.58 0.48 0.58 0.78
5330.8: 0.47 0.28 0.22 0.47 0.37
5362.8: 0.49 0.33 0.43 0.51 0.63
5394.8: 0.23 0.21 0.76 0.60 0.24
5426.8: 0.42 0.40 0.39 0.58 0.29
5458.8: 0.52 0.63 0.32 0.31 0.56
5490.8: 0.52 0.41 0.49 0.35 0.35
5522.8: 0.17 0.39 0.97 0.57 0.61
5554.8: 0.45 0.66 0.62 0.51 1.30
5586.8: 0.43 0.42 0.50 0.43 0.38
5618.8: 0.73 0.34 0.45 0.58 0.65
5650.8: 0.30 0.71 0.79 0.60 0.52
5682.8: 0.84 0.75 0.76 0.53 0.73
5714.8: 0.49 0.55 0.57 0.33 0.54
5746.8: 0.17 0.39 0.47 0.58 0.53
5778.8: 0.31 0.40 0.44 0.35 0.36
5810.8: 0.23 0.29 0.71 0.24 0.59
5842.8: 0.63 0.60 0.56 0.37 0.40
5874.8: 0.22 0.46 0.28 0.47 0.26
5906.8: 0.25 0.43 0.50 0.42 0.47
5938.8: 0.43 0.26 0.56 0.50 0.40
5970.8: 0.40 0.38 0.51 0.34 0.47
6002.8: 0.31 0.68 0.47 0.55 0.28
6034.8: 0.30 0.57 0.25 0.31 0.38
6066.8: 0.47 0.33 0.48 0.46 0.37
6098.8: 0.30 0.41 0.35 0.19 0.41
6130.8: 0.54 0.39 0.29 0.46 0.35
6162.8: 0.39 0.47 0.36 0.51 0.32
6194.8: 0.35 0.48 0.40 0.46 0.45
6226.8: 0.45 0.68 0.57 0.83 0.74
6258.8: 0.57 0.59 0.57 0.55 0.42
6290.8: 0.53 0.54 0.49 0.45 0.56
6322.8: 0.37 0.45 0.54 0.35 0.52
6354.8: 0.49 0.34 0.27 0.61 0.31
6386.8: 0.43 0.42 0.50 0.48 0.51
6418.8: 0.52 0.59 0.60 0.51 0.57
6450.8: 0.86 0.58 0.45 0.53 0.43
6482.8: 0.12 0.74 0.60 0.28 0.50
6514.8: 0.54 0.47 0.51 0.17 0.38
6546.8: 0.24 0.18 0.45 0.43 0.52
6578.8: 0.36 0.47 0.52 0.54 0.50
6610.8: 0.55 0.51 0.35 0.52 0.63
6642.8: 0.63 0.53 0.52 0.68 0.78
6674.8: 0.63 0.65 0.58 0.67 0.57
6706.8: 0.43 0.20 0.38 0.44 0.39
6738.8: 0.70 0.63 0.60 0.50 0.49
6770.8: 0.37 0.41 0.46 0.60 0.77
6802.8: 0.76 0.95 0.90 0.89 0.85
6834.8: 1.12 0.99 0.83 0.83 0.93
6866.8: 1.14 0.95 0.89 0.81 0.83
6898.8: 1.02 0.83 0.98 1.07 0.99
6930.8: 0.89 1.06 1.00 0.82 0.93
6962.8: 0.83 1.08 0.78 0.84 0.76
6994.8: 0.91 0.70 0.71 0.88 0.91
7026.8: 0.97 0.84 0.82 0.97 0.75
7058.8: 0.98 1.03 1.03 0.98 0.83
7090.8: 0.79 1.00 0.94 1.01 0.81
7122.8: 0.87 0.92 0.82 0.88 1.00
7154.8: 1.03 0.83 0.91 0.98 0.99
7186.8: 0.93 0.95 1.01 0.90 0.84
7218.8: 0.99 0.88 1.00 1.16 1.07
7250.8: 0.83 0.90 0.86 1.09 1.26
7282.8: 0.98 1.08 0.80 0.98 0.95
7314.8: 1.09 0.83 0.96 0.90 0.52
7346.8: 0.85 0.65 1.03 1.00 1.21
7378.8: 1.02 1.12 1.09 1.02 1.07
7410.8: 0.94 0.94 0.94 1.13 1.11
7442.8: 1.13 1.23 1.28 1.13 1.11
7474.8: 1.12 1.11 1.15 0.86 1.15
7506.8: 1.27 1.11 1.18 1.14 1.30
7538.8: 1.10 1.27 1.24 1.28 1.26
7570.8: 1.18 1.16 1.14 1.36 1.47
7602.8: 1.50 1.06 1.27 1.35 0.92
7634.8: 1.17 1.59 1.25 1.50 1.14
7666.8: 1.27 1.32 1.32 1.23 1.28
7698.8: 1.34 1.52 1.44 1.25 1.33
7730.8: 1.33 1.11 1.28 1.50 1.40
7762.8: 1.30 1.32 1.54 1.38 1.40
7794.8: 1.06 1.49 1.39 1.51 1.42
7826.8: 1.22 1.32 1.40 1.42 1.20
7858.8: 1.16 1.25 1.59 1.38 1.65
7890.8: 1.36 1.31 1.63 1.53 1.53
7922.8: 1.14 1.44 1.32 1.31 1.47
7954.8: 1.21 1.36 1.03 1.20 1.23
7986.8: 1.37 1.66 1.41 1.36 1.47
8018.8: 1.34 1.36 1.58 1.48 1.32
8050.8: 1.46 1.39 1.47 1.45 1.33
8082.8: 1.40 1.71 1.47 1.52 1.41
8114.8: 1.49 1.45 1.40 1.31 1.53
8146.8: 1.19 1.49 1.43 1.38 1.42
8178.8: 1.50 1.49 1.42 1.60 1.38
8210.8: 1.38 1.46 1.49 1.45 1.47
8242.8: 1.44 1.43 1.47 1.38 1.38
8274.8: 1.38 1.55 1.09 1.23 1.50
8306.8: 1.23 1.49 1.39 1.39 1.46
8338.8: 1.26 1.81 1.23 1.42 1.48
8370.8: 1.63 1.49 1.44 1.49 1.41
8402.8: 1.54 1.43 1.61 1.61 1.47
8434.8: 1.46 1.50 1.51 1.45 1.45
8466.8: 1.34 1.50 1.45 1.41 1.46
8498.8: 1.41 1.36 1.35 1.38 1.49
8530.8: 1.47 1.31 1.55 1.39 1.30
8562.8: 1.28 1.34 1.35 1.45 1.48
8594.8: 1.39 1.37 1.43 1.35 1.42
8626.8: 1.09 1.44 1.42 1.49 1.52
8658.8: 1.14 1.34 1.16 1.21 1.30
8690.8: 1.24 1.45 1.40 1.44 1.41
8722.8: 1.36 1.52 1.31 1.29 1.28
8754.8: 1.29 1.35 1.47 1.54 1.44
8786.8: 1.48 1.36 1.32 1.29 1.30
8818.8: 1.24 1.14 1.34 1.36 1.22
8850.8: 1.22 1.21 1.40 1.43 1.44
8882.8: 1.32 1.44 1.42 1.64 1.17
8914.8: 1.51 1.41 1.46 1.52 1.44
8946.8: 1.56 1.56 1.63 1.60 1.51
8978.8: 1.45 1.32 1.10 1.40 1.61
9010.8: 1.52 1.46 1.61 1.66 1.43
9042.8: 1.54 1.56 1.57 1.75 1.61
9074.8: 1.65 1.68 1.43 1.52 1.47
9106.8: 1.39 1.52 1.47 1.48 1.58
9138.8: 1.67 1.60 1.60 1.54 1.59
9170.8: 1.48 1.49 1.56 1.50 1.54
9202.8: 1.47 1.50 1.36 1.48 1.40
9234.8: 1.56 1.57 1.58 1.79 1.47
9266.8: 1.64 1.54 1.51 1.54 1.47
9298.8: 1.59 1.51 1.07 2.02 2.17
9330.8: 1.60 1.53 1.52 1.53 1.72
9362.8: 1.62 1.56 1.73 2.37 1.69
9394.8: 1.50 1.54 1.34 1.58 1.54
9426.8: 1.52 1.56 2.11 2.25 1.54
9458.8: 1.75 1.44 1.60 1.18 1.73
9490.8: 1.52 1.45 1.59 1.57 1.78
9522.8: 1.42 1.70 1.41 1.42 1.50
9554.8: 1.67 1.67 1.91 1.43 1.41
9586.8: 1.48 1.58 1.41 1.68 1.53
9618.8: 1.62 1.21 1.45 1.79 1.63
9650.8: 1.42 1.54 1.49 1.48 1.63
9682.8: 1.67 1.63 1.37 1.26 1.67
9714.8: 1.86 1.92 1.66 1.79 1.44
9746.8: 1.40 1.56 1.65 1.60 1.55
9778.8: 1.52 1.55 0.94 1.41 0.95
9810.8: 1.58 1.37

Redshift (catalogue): 0.706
